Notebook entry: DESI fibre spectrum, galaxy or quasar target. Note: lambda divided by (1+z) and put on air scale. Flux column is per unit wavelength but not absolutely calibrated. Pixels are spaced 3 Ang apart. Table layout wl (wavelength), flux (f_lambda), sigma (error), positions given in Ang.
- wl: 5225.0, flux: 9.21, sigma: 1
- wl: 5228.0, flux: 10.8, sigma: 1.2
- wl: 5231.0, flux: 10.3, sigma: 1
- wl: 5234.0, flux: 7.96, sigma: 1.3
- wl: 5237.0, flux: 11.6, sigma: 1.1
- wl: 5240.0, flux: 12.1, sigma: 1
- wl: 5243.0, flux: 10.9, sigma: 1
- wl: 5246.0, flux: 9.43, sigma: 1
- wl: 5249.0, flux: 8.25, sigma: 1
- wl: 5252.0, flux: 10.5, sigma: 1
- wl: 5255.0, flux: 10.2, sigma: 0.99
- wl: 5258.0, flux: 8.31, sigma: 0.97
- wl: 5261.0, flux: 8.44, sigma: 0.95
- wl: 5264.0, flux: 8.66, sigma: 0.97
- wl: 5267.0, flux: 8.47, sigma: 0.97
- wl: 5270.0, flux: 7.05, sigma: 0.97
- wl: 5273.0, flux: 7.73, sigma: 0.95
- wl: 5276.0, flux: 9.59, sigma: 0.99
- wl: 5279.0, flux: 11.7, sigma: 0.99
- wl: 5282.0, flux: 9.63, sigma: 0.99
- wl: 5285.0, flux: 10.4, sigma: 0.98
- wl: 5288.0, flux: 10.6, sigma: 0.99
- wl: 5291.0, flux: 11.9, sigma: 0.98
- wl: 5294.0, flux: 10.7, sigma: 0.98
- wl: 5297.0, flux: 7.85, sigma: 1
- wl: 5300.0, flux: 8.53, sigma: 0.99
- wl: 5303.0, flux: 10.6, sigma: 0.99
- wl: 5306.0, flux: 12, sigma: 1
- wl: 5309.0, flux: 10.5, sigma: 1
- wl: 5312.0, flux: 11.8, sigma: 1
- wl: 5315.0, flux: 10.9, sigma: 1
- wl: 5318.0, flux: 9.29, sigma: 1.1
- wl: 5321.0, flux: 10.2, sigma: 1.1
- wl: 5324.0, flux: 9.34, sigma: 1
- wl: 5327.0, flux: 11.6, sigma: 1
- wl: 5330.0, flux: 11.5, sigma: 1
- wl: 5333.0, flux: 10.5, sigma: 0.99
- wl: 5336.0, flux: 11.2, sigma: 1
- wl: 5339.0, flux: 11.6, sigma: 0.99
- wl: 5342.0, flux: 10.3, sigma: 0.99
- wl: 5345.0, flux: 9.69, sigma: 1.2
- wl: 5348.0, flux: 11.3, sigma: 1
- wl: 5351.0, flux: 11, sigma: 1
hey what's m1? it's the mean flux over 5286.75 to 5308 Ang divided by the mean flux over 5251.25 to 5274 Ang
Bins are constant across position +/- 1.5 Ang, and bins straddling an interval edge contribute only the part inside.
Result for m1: 1.2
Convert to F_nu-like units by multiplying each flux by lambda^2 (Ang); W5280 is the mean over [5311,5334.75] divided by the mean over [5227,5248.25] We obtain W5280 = 1.1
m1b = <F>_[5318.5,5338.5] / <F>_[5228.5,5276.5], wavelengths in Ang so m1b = 1.14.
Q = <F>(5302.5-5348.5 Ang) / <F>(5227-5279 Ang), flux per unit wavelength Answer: 1.1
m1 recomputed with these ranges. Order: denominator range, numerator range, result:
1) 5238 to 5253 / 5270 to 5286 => 0.93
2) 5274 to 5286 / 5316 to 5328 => 0.99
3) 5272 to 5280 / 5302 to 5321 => 1.12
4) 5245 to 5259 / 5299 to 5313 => 1.14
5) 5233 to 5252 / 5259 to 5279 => 0.85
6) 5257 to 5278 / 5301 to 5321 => 1.28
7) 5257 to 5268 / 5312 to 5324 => 1.21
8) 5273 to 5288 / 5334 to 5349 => 1.07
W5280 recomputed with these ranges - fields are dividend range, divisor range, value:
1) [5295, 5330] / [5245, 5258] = 1.12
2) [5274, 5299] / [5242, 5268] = 1.12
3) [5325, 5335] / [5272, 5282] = 1.16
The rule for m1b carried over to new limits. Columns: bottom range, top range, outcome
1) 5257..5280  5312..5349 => 1.23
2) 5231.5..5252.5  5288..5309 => 1.02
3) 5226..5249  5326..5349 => 1.07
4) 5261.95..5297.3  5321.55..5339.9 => 1.14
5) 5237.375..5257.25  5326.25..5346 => 1.07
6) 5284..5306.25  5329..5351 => 1.06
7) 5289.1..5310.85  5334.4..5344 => 1.06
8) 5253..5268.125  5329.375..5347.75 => 1.22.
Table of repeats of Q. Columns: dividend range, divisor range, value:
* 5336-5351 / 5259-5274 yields 1.33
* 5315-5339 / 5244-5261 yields 1.14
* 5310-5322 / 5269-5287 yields 1.12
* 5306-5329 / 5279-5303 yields 1.05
